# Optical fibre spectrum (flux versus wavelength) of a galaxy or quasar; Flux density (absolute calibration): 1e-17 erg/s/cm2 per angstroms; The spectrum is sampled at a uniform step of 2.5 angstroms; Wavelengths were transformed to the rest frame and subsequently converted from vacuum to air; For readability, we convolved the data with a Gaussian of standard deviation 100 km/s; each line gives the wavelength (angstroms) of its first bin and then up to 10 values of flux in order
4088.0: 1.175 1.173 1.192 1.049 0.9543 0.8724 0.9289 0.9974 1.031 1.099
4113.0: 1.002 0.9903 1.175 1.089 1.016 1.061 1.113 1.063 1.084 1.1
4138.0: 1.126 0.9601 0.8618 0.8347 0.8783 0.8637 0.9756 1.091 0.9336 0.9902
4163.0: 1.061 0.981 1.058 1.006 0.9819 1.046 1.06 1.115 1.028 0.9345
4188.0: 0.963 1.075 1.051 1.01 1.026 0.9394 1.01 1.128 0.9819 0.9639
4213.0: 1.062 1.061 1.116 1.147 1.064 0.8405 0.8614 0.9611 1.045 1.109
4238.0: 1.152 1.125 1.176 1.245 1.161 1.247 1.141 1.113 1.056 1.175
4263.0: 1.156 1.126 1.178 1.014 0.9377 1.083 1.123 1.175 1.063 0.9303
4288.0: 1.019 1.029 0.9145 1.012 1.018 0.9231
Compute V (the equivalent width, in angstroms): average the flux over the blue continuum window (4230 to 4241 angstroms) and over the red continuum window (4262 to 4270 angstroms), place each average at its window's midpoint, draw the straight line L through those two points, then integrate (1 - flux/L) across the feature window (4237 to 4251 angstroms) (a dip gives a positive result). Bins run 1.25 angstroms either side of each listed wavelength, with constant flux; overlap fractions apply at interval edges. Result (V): -1.0 angstroms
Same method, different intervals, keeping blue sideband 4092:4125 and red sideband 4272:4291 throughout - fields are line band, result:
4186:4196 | 0.2 angstroms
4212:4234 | 0.5 angstroms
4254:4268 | -1.1 angstroms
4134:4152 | 1.5 angstroms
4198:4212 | 0.4 angstroms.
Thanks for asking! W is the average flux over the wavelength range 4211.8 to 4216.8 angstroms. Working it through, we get 1.06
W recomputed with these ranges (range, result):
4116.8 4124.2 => 1.09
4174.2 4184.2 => 1.06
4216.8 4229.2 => 1.01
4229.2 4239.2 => 1.07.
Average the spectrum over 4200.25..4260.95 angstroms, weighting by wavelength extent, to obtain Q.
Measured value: 1.08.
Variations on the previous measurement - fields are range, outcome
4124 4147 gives 1.02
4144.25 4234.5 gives 1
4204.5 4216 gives 1.04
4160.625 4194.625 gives 1.03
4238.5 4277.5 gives 1.13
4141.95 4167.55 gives 0.951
